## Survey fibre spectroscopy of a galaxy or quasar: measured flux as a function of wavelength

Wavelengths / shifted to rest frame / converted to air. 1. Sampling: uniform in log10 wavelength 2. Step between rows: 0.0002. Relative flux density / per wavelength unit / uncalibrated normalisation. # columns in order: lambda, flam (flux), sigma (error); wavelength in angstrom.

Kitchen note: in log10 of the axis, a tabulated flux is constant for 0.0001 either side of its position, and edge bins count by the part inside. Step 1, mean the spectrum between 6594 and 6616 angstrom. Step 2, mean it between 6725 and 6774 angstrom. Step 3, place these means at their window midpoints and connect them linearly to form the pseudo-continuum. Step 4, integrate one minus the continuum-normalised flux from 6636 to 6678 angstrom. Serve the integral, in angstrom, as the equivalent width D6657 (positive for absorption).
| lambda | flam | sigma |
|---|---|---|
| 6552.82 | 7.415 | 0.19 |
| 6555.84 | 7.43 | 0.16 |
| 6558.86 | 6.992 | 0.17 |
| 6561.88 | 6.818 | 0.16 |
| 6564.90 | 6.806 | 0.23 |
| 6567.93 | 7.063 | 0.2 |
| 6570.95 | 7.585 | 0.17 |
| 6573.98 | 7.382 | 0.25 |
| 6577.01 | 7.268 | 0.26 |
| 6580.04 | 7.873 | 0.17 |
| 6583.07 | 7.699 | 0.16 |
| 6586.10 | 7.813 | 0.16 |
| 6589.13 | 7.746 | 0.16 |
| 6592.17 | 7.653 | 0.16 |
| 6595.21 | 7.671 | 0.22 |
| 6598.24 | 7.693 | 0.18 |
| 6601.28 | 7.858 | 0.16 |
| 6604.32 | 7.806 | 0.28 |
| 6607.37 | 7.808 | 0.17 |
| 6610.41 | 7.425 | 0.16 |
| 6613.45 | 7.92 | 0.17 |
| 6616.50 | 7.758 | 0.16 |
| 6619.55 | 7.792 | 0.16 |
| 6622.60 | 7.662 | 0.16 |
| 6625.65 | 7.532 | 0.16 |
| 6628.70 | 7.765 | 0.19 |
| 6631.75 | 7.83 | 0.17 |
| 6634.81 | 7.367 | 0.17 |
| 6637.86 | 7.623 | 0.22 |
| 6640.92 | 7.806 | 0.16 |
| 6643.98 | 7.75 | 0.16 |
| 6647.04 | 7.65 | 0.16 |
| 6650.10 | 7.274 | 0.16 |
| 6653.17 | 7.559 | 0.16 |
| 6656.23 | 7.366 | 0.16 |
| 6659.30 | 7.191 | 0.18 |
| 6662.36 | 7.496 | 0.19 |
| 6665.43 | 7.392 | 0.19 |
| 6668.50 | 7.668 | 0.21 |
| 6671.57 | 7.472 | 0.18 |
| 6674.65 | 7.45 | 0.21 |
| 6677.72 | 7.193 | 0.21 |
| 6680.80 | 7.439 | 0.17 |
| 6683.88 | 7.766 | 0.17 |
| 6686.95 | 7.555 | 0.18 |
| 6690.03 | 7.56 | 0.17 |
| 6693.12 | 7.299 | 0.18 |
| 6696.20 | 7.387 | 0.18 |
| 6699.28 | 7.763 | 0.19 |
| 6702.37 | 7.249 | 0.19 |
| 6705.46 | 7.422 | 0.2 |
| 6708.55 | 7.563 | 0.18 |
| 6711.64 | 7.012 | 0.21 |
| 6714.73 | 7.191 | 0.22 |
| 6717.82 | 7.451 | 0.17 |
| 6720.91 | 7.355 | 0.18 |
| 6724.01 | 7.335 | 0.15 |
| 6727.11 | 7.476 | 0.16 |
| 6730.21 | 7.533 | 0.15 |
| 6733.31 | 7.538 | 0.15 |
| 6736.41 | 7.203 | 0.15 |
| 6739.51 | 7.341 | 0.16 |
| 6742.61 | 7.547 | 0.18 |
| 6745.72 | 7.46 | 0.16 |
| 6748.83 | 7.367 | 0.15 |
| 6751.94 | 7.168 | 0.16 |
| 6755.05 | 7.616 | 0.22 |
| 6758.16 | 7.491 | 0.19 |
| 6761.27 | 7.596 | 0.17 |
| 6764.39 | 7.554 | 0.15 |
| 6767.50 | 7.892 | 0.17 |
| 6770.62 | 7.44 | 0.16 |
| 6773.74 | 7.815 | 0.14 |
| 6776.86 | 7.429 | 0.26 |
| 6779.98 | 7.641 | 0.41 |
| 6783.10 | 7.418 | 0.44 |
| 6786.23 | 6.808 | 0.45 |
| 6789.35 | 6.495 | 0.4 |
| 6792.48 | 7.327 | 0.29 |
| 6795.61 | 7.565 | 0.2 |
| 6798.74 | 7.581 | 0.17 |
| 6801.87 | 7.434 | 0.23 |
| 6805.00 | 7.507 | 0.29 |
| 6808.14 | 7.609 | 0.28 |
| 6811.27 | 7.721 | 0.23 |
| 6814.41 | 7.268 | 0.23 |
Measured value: 0.8 angstrom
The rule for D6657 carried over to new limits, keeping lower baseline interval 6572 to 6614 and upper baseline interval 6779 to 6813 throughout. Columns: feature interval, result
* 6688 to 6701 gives 0.0 angstrom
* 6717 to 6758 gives 0.2 angstrom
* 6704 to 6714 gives 0.2 angstrom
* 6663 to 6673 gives 0.1 angstrom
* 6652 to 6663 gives 0.3 angstrom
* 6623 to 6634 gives -0.1 angstrom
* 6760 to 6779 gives -0.5 angstrom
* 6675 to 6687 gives 0.1 angstrom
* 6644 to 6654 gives 0.1 angstrom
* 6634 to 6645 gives -0.1 angstrom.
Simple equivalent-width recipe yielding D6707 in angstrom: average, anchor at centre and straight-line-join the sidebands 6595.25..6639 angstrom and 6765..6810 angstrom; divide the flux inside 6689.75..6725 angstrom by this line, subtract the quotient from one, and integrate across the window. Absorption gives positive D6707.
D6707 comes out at 0.9 angstrom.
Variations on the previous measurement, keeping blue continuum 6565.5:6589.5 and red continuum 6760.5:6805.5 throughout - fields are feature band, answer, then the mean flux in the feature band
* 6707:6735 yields 0.27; 7.38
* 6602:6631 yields -0.87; 7.73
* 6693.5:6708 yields 0.03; 7.45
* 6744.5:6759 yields 0.05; 7.41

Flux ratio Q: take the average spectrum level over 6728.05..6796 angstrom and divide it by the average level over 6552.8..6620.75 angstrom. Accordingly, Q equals 1.0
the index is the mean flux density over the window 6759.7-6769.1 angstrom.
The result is 7.68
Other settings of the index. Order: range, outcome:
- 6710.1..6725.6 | 7.27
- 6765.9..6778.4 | 7.65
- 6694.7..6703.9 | 7.47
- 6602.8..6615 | 7.74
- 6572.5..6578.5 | 7.32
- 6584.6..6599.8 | 7.72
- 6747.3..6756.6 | 7.38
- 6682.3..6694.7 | 7.54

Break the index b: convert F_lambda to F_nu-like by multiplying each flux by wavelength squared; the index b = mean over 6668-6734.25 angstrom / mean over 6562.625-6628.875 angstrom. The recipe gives 1.0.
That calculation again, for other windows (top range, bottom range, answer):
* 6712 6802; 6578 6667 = 1.01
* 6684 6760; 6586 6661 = 1.00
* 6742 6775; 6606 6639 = 1.02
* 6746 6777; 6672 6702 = 1.03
